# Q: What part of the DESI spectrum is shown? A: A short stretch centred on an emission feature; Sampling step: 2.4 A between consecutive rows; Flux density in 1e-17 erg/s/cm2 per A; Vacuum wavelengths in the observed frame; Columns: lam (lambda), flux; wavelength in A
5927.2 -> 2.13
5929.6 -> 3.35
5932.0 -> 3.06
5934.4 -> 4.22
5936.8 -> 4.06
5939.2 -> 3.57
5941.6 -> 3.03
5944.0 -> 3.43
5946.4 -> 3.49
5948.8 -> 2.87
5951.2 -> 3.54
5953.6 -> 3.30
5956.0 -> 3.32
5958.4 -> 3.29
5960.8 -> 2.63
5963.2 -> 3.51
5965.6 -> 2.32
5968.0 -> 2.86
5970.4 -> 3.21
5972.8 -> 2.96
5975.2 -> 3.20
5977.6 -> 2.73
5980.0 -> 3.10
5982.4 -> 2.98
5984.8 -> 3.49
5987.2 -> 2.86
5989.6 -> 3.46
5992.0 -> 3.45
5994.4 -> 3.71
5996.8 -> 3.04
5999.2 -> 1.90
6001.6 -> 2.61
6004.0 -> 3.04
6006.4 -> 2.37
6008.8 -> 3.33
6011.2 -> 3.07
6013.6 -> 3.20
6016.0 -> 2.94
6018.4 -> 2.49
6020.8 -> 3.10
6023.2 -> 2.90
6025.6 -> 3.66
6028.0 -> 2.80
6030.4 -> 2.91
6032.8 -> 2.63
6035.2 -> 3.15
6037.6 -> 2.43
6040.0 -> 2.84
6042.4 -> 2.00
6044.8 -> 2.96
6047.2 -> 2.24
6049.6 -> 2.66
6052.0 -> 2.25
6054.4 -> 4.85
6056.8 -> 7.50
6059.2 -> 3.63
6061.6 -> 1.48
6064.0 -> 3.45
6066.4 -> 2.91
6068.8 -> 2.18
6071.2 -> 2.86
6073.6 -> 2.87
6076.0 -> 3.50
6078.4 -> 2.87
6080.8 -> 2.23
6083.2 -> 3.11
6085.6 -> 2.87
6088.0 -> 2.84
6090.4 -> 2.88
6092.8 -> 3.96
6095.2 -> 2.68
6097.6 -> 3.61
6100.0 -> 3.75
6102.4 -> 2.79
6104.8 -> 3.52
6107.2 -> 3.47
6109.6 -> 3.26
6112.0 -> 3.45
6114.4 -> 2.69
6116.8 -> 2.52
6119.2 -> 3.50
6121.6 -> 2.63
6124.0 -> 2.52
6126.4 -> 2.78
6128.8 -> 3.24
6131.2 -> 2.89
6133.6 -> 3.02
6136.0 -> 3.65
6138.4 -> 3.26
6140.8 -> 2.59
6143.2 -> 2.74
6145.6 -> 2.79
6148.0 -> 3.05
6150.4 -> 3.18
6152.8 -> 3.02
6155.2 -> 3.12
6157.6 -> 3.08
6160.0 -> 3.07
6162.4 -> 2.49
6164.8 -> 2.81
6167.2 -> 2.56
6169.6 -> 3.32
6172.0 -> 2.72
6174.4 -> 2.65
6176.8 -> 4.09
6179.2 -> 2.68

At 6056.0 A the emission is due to H-gamma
